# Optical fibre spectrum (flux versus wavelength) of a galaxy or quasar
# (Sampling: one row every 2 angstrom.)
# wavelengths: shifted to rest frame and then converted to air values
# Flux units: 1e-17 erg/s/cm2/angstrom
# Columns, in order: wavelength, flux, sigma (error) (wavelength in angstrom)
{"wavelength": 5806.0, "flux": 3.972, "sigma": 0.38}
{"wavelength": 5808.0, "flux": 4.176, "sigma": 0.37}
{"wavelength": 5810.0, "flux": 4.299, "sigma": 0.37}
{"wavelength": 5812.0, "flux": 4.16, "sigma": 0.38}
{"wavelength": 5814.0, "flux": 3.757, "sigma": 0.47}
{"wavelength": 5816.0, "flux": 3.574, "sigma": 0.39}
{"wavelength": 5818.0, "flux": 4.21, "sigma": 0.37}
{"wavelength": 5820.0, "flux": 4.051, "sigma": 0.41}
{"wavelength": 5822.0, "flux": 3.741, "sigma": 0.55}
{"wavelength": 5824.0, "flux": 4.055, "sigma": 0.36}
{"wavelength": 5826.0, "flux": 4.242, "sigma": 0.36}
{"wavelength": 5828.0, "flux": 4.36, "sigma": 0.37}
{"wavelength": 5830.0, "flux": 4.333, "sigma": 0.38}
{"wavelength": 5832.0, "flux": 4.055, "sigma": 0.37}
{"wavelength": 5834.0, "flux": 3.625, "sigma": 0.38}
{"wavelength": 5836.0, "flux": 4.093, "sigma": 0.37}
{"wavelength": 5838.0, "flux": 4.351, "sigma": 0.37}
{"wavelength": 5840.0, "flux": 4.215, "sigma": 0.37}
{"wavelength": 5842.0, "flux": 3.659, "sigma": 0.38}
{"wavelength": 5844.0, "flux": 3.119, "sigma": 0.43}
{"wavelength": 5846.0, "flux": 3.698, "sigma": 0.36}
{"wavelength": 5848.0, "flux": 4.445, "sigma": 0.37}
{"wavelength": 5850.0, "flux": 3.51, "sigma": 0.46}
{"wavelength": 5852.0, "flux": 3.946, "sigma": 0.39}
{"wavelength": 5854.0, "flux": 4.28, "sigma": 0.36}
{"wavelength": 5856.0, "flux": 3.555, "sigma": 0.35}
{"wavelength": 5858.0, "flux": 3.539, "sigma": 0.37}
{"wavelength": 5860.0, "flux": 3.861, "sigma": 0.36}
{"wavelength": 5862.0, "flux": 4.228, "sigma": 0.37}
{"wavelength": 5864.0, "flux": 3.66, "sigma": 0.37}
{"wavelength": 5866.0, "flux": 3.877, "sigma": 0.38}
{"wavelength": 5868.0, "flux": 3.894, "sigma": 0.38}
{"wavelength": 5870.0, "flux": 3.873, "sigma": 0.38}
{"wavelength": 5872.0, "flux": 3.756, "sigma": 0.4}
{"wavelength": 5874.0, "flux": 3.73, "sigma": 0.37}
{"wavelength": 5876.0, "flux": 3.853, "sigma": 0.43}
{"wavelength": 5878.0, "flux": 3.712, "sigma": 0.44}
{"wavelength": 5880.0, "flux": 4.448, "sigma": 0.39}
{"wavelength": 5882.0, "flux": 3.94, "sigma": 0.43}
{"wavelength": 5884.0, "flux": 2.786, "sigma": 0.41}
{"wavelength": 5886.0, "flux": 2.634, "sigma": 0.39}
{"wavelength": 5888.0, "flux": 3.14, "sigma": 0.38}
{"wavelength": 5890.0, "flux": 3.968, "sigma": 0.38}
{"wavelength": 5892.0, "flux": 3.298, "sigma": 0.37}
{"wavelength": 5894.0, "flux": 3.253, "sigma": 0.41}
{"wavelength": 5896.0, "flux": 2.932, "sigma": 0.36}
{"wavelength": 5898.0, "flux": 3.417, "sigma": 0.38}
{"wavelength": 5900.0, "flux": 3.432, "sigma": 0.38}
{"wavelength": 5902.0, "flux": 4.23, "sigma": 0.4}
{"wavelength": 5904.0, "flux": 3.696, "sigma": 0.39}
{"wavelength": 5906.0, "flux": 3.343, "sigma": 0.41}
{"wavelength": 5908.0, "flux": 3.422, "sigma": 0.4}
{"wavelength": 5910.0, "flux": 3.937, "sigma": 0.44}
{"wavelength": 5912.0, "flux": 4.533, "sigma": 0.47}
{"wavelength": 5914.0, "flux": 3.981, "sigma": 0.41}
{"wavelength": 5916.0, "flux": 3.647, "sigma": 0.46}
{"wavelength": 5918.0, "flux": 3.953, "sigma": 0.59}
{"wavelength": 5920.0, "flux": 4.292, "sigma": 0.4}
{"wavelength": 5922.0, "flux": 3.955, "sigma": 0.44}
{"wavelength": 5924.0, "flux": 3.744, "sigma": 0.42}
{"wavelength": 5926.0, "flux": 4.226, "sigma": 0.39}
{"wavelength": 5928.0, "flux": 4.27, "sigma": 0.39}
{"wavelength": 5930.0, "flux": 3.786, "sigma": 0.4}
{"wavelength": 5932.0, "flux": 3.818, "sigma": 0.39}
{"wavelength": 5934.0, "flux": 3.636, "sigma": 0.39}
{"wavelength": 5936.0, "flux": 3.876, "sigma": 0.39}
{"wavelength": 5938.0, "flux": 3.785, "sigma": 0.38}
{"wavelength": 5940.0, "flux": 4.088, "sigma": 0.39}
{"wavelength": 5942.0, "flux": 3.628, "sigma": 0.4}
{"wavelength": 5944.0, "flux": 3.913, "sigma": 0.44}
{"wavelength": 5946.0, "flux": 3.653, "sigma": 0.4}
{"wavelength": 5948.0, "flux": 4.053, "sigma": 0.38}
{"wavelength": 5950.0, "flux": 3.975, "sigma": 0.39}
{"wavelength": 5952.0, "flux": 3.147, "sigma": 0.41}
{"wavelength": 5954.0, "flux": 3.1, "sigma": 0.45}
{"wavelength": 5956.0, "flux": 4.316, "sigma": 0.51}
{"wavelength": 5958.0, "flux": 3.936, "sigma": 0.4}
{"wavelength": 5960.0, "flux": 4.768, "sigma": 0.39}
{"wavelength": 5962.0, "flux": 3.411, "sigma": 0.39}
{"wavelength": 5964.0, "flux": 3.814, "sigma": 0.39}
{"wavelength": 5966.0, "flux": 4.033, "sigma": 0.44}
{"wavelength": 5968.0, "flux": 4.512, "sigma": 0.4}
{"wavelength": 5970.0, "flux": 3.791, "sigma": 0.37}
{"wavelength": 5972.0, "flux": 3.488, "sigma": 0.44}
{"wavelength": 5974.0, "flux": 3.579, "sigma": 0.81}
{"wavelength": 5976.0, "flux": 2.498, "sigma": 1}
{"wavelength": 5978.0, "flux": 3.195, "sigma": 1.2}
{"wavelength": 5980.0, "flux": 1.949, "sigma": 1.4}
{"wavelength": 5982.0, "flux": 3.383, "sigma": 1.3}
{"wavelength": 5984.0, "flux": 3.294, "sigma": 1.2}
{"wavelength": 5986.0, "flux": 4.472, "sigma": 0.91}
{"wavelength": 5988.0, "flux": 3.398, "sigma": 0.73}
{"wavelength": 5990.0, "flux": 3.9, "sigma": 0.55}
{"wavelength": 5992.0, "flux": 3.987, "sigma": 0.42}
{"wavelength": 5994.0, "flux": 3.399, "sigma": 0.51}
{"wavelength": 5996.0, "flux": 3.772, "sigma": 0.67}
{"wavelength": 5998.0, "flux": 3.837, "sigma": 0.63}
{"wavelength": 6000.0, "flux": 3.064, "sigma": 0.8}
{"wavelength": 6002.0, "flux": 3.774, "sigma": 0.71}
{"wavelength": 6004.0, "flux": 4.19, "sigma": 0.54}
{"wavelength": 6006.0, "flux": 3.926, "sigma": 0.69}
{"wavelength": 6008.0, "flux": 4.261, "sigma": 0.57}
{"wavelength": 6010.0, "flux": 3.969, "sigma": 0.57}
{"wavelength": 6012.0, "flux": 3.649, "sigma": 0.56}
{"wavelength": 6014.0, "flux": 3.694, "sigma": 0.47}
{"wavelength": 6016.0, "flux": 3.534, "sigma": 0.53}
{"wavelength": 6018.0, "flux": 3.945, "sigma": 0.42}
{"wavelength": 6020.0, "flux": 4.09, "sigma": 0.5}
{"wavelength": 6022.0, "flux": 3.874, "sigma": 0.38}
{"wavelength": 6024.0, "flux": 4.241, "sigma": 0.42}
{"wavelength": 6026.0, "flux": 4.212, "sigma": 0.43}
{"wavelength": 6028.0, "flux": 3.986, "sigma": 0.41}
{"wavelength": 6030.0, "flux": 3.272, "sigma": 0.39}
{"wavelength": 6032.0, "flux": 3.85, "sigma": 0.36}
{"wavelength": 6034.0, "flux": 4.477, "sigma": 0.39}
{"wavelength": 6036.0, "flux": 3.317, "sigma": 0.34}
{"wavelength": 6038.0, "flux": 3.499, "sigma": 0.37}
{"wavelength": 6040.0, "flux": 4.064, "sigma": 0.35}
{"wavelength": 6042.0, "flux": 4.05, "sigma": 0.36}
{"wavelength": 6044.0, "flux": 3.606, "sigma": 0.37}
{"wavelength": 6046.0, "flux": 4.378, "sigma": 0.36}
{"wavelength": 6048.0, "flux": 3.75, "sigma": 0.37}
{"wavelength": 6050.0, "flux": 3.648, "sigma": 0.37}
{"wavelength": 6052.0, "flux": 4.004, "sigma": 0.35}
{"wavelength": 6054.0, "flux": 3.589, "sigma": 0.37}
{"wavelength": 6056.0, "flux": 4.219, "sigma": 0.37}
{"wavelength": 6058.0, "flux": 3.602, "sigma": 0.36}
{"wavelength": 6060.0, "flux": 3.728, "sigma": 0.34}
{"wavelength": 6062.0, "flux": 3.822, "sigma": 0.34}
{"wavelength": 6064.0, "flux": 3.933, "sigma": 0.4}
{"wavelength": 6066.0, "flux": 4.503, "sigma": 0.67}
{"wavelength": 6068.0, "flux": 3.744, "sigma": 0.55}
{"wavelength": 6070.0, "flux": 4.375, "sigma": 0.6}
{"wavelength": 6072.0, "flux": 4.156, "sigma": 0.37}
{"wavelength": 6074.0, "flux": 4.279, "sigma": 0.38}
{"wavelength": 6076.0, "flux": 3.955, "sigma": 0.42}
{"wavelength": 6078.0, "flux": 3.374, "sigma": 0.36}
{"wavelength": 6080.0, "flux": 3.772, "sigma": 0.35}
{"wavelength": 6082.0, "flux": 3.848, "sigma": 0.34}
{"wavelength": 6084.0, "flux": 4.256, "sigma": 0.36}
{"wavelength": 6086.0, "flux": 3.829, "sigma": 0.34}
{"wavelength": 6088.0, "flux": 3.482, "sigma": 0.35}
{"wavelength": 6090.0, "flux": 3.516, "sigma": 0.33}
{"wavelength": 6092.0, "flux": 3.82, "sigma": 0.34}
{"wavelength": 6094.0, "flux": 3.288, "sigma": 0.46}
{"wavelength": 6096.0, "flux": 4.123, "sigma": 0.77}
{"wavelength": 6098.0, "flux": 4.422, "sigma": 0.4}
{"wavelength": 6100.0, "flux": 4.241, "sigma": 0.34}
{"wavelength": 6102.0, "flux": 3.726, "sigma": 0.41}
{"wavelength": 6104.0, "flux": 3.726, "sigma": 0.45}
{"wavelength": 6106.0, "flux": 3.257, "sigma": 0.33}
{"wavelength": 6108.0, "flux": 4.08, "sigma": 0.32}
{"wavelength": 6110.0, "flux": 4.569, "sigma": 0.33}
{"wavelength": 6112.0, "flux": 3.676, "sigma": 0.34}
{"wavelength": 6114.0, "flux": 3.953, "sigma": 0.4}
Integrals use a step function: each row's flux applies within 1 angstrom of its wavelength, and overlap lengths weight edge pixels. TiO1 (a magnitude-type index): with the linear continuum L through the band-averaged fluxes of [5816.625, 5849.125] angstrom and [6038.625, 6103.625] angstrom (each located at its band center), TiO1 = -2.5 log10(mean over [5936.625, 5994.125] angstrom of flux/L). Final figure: 0.08 mag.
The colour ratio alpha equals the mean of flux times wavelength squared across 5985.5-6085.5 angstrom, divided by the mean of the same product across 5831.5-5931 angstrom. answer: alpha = 1.1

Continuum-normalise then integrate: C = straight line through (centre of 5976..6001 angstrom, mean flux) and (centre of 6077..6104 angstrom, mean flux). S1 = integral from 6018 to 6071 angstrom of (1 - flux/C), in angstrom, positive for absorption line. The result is -4.0 angstrom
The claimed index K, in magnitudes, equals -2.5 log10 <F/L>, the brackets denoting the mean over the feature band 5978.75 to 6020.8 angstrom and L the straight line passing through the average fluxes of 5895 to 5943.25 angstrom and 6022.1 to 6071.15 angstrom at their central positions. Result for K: 0.06 mag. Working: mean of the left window 3.82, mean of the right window 3.91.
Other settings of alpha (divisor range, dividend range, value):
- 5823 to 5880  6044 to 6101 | 1.07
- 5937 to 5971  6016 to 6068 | 1.03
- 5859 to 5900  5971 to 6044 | 1.07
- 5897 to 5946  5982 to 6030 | 1.02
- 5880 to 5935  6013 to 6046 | 1.09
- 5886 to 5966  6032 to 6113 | 1.08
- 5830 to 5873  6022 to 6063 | 1.06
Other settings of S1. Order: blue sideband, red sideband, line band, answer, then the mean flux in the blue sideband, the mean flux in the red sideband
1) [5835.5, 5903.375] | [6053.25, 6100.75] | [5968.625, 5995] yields 2.7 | 3.71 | 3.91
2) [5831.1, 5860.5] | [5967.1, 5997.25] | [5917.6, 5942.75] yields -2.0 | 3.86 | 3.51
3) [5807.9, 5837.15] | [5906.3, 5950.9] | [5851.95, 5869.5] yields 0.6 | 4.05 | 3.91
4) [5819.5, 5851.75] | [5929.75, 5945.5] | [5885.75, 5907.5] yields 2.5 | 3.97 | 3.81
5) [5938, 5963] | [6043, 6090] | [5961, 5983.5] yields 2.5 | 3.83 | 3.9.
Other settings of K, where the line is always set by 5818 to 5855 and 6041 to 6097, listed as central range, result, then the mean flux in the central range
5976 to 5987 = 0.22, 3.19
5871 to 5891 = 0.11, 3.6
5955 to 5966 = -0.03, 4.05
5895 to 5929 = 0.04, 3.82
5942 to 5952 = 0.04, 3.8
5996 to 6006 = 0.05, 3.74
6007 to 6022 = 0.01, 3.88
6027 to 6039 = 0.05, 3.73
